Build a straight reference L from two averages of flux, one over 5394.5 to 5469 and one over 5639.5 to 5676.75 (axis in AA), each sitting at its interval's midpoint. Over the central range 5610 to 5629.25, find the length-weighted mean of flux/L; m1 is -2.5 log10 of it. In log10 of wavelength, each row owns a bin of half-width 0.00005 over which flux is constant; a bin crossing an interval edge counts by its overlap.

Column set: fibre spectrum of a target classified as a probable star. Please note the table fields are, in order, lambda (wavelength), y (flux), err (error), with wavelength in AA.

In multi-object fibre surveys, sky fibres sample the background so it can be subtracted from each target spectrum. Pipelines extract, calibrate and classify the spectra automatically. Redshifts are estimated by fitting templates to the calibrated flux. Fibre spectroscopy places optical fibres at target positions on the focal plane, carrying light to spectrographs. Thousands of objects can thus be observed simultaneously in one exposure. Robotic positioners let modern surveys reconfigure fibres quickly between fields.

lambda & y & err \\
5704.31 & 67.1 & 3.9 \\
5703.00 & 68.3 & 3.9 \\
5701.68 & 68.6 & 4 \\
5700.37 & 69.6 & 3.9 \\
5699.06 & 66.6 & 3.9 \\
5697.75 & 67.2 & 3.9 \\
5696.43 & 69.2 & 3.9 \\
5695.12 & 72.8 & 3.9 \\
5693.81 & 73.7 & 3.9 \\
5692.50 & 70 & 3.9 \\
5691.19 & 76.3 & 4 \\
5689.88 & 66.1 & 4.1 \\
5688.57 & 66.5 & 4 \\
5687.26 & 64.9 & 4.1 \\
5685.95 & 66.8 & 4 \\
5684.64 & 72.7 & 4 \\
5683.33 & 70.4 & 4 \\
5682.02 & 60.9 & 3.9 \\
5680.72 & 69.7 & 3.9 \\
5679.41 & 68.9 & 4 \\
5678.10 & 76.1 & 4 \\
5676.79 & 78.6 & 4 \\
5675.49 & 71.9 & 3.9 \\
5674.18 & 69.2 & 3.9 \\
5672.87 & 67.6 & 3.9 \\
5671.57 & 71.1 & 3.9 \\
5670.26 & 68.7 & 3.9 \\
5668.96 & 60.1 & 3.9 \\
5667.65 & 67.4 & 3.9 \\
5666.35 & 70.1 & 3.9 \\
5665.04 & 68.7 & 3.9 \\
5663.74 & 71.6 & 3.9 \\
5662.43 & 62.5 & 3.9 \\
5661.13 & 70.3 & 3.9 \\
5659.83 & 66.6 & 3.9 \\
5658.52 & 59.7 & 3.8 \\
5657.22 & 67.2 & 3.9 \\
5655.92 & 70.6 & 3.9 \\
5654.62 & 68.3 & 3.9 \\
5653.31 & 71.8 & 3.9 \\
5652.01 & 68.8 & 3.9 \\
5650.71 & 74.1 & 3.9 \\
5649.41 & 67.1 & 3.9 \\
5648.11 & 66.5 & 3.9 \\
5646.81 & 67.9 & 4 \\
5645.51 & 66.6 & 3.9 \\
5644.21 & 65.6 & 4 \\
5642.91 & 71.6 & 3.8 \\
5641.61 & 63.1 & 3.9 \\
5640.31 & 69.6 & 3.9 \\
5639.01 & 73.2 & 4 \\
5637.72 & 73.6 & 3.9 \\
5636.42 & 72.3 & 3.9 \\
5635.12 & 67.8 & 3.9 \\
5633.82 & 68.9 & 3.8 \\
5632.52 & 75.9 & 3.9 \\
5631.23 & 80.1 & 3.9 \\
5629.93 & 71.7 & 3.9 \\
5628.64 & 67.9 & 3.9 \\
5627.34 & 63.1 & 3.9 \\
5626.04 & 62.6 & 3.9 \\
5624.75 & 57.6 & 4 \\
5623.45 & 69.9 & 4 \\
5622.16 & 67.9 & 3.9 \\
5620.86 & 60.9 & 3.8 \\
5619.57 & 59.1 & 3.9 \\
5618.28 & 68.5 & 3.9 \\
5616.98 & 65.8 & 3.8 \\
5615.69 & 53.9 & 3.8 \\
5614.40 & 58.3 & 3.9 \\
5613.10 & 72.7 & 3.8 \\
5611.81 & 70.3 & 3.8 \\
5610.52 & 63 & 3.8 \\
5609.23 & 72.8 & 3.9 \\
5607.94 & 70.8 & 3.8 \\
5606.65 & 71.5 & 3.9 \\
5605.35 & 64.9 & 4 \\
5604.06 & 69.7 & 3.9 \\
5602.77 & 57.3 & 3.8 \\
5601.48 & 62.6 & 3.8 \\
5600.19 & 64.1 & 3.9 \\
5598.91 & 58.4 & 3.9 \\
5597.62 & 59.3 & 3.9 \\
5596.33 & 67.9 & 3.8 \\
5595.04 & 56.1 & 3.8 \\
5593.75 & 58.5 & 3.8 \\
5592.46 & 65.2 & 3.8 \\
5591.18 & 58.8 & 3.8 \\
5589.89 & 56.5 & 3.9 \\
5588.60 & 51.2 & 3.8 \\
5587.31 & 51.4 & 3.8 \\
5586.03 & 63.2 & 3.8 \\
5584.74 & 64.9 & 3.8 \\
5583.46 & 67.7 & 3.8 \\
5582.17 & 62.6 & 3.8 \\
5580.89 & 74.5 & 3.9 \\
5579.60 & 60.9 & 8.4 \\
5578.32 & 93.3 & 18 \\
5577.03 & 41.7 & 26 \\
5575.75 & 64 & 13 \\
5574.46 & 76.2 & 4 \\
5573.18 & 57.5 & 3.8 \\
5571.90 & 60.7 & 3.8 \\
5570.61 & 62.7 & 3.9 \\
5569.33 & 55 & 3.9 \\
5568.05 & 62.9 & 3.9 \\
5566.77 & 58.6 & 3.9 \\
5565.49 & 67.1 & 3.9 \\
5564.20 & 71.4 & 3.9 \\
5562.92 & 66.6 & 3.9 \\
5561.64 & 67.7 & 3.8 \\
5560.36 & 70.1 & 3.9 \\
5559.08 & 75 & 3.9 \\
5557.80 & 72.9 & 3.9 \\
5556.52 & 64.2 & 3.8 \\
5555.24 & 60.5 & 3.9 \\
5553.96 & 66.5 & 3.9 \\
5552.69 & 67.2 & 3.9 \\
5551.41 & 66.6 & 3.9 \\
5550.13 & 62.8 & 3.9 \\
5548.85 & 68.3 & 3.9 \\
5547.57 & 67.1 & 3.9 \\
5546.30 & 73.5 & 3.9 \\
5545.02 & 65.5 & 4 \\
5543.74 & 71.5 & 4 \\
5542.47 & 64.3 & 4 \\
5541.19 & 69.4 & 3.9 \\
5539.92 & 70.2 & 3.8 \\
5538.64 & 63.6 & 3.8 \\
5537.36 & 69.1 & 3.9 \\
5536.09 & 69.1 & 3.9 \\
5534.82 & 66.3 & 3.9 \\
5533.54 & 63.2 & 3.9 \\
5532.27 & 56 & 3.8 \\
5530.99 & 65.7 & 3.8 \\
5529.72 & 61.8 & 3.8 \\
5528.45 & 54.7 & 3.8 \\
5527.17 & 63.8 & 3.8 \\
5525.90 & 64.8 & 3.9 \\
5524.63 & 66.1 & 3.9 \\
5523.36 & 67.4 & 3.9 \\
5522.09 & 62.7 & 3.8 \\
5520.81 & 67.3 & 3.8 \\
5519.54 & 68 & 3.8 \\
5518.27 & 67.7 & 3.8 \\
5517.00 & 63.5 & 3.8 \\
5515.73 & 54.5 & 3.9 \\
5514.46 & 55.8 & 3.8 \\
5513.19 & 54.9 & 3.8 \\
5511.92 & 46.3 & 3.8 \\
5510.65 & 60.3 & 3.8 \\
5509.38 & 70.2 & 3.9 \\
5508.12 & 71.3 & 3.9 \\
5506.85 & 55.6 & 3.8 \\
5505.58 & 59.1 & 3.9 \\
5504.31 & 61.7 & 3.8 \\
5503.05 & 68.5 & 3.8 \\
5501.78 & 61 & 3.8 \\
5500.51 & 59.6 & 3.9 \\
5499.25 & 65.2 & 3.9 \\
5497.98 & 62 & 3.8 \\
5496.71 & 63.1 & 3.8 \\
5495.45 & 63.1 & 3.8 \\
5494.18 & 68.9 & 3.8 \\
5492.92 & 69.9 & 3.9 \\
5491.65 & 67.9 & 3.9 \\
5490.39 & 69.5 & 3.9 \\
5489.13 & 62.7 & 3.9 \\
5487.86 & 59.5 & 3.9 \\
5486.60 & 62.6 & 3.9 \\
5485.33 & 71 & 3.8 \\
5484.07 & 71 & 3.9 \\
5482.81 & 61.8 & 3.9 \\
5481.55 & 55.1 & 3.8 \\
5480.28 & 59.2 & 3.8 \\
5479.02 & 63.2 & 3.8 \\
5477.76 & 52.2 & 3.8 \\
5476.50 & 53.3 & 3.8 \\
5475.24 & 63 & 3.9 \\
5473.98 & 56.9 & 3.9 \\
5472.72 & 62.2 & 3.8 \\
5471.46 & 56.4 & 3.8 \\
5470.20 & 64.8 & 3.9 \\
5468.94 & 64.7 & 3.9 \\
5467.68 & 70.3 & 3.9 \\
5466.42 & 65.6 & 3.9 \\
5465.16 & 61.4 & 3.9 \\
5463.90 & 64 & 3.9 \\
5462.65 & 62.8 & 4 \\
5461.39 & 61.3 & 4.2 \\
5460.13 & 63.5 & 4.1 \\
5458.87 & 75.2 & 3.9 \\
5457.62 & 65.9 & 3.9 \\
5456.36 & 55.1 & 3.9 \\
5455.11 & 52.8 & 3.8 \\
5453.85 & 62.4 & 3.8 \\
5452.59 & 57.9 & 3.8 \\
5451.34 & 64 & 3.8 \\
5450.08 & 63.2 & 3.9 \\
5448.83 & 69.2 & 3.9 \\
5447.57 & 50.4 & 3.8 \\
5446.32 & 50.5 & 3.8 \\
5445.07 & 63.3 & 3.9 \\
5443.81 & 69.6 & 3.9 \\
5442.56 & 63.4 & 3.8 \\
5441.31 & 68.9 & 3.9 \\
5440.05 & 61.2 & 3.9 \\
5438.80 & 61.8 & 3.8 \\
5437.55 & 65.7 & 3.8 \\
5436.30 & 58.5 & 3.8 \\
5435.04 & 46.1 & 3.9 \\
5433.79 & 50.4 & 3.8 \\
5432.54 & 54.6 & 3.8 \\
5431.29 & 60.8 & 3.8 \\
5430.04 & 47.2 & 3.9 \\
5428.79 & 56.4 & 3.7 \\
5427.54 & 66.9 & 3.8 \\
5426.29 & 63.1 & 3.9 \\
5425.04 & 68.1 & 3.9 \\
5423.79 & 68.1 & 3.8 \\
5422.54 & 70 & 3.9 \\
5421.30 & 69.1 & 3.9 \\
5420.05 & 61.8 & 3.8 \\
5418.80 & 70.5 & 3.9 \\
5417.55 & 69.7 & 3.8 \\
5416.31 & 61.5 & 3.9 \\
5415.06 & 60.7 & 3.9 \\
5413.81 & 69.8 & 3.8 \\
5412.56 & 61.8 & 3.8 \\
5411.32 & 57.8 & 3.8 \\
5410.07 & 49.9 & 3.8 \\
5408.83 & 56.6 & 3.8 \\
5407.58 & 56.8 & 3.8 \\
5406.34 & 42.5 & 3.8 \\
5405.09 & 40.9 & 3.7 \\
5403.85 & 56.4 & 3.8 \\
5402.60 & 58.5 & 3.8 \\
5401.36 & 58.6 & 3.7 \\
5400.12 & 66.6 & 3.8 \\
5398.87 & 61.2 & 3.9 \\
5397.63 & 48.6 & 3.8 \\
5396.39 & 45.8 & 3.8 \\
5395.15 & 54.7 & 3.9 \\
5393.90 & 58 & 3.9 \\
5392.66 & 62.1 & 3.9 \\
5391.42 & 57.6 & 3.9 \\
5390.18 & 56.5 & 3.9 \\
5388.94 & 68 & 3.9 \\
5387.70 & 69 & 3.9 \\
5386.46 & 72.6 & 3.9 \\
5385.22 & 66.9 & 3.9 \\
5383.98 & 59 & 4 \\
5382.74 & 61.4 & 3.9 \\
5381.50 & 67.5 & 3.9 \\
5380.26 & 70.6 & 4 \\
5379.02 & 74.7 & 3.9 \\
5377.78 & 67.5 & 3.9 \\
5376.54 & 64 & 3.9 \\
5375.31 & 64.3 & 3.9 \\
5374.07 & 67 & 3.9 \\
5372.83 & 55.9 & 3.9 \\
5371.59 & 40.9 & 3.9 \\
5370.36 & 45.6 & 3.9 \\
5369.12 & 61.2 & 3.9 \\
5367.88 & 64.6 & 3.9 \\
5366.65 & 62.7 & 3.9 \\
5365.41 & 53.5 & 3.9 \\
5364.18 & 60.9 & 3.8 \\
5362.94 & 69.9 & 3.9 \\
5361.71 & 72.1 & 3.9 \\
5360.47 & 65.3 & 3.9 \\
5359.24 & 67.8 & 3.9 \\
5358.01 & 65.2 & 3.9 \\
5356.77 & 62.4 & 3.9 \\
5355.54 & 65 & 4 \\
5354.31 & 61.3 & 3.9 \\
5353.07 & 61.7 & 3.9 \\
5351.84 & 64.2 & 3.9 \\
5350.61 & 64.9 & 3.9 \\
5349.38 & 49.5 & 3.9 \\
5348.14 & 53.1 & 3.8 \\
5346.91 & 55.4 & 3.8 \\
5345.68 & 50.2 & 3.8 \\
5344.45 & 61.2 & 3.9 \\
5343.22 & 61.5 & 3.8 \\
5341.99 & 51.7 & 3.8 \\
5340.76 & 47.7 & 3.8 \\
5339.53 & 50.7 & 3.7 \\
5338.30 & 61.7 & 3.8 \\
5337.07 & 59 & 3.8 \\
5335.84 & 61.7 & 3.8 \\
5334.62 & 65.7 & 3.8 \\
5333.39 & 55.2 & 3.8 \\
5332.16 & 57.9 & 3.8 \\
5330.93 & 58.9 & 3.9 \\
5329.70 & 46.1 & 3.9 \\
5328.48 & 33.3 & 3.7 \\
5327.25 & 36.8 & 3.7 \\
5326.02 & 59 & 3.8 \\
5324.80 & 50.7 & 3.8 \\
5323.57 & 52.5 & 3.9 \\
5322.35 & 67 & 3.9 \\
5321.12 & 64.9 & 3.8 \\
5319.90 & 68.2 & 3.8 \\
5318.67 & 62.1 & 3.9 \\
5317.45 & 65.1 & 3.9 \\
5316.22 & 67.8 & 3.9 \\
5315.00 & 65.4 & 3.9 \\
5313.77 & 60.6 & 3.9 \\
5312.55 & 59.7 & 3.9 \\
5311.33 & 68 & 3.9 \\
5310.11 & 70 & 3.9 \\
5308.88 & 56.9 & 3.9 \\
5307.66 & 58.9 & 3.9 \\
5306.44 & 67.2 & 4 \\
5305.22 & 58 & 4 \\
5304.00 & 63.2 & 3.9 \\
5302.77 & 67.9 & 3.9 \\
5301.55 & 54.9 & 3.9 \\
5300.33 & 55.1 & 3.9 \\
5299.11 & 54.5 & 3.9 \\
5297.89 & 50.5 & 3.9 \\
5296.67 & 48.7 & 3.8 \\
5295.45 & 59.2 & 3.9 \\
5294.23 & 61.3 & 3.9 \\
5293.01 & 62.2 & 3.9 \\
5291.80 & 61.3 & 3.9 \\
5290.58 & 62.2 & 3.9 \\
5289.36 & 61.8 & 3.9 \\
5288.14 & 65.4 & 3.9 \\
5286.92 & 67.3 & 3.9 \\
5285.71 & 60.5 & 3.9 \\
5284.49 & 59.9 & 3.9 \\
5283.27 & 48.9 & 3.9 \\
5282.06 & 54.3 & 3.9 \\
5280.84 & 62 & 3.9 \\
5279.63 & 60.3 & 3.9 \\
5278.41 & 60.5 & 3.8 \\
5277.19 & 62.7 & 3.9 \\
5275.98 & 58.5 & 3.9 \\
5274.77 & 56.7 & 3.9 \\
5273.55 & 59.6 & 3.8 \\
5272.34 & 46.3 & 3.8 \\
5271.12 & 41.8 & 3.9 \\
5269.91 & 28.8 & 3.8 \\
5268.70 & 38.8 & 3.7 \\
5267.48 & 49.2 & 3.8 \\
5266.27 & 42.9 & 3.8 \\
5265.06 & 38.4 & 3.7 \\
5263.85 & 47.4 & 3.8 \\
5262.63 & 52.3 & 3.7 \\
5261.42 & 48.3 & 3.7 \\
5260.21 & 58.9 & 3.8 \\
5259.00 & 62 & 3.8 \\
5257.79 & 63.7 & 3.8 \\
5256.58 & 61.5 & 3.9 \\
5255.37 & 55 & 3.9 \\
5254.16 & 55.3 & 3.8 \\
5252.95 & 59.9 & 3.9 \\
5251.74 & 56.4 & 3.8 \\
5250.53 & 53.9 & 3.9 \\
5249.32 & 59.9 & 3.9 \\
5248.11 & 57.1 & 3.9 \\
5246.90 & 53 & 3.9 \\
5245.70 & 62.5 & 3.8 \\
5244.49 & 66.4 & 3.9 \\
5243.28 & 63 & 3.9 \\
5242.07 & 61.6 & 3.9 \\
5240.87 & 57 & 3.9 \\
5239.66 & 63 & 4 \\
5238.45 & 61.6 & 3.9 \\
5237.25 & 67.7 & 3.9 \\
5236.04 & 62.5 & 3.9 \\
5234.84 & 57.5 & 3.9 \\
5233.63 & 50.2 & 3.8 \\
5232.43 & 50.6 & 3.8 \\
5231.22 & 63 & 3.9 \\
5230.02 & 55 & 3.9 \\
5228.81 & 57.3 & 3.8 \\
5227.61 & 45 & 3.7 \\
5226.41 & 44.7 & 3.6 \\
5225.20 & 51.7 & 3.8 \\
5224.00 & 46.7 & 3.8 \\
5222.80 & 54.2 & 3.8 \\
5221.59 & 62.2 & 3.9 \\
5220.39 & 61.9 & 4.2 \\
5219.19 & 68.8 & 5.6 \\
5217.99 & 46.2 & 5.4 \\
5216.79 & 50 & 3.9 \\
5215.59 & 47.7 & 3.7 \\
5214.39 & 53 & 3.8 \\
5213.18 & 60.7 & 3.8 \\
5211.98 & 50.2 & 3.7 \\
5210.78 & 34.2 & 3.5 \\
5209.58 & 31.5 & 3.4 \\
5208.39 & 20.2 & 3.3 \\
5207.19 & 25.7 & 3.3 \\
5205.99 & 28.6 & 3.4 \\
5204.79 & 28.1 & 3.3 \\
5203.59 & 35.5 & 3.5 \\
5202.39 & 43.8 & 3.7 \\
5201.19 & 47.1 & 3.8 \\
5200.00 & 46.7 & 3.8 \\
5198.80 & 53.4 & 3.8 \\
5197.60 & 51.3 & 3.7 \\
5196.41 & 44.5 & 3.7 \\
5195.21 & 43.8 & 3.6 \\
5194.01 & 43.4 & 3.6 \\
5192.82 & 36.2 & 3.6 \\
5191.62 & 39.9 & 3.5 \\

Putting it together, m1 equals 0.046 mag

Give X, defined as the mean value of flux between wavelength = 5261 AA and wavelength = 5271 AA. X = 43.1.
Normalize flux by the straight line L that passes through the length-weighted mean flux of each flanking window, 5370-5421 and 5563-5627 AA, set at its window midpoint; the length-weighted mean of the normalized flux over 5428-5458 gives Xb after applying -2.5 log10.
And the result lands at 0.03 mag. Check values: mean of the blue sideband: 60.1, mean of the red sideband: 63.5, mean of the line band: 59.1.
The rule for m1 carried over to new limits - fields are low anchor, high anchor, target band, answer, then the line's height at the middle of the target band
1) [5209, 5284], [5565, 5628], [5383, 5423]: -0.03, 58.3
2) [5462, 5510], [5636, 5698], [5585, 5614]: 0.06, 66.9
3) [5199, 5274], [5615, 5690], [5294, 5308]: -0.08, 53.8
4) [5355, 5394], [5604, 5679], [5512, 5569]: 0.02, 66.3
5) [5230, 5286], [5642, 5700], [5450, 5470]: -0.02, 62.1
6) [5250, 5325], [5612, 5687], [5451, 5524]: 0.01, 63.4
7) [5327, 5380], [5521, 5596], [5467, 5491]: 0.01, 62.4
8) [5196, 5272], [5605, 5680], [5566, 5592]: 0.05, 65.5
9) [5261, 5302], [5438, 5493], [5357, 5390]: -0.09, 58.3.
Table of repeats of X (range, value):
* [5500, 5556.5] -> 64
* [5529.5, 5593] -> 65.1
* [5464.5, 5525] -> 62.6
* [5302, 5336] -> 59.5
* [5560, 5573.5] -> 63.7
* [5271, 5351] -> 58.1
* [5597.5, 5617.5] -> 64.9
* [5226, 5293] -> 56.1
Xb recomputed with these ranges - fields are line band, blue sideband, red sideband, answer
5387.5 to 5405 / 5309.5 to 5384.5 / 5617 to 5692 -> 0.062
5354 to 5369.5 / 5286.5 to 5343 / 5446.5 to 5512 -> -0.075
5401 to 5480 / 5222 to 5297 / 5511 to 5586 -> 0.016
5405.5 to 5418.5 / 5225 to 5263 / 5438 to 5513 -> 0.044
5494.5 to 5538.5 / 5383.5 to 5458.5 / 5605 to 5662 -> 0.015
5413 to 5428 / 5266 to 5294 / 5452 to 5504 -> -0.099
